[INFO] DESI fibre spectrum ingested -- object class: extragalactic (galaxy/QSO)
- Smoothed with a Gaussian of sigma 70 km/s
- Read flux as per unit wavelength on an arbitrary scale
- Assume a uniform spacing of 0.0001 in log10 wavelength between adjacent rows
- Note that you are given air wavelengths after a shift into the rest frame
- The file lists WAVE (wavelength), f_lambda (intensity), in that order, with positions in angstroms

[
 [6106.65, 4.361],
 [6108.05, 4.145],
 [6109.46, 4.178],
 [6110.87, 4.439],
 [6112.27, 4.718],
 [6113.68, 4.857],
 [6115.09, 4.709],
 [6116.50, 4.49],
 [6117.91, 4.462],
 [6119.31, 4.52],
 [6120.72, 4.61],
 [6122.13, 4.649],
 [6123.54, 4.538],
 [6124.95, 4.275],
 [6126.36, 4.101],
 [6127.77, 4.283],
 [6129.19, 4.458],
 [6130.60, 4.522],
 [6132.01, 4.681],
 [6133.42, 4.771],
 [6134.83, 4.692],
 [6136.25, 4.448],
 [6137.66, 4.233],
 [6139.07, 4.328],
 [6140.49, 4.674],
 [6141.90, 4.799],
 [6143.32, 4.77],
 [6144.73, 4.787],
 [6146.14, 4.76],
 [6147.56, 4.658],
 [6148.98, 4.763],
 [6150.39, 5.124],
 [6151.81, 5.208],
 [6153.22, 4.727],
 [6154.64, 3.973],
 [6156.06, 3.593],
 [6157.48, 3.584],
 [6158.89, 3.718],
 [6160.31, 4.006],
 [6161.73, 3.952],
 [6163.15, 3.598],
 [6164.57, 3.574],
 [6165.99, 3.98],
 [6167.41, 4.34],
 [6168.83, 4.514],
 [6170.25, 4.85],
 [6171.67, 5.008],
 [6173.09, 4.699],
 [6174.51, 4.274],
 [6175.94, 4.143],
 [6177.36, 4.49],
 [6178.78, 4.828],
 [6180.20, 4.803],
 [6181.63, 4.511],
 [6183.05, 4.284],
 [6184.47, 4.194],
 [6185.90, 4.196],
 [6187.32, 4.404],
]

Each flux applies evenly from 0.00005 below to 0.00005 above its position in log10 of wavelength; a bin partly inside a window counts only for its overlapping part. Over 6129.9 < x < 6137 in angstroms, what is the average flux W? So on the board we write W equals 4.62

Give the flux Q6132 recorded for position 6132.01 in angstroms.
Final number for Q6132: 4.681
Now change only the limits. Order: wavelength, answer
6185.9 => 4.196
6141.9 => 4.799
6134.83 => 4.692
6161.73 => 3.952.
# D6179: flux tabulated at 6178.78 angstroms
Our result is 4.828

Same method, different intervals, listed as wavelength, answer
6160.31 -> 4.006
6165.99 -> 3.98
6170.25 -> 4.85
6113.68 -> 4.857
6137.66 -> 4.233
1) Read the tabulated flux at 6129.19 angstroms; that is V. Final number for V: 4.458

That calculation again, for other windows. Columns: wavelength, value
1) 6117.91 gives 4.462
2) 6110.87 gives 4.439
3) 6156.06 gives 3.593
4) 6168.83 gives 4.514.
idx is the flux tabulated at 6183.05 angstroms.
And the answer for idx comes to 4.284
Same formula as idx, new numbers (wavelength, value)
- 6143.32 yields 4.77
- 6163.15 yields 3.598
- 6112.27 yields 4.718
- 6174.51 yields 4.274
